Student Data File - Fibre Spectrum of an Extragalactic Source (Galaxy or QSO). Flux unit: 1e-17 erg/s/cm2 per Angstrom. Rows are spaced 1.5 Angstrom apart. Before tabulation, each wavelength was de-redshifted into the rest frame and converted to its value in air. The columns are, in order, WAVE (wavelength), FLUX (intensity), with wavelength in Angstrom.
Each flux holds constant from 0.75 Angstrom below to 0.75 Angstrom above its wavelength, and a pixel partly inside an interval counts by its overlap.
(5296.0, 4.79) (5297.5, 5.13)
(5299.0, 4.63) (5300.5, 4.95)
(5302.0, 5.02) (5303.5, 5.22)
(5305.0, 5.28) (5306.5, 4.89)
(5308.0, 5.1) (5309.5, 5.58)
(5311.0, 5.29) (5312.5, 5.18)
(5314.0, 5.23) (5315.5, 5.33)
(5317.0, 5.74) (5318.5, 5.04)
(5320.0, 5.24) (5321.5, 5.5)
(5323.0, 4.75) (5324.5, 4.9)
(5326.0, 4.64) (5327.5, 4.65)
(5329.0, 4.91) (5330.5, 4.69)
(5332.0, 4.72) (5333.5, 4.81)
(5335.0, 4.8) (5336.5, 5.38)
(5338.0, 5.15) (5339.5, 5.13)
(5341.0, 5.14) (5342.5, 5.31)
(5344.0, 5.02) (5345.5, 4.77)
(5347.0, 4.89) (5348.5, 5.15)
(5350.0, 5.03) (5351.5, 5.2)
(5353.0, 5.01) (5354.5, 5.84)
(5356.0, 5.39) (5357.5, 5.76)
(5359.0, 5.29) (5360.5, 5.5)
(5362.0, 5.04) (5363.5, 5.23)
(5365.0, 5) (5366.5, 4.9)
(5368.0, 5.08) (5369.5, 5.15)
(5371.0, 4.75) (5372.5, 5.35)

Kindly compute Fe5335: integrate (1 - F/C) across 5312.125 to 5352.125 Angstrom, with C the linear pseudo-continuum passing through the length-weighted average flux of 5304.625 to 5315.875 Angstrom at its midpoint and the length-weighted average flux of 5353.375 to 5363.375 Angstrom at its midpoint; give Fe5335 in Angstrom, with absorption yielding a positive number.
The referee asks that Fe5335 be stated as 2.1 Angstrom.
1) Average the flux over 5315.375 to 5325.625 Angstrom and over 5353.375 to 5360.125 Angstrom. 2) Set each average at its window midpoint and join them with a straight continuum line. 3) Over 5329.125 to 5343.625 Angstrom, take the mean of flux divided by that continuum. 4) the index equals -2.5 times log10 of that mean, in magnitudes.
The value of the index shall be 0.07 mag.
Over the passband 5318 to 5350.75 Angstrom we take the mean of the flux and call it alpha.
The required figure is 4.98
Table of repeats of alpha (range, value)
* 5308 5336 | 5.06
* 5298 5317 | 5.17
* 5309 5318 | 5.38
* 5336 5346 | 5.13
